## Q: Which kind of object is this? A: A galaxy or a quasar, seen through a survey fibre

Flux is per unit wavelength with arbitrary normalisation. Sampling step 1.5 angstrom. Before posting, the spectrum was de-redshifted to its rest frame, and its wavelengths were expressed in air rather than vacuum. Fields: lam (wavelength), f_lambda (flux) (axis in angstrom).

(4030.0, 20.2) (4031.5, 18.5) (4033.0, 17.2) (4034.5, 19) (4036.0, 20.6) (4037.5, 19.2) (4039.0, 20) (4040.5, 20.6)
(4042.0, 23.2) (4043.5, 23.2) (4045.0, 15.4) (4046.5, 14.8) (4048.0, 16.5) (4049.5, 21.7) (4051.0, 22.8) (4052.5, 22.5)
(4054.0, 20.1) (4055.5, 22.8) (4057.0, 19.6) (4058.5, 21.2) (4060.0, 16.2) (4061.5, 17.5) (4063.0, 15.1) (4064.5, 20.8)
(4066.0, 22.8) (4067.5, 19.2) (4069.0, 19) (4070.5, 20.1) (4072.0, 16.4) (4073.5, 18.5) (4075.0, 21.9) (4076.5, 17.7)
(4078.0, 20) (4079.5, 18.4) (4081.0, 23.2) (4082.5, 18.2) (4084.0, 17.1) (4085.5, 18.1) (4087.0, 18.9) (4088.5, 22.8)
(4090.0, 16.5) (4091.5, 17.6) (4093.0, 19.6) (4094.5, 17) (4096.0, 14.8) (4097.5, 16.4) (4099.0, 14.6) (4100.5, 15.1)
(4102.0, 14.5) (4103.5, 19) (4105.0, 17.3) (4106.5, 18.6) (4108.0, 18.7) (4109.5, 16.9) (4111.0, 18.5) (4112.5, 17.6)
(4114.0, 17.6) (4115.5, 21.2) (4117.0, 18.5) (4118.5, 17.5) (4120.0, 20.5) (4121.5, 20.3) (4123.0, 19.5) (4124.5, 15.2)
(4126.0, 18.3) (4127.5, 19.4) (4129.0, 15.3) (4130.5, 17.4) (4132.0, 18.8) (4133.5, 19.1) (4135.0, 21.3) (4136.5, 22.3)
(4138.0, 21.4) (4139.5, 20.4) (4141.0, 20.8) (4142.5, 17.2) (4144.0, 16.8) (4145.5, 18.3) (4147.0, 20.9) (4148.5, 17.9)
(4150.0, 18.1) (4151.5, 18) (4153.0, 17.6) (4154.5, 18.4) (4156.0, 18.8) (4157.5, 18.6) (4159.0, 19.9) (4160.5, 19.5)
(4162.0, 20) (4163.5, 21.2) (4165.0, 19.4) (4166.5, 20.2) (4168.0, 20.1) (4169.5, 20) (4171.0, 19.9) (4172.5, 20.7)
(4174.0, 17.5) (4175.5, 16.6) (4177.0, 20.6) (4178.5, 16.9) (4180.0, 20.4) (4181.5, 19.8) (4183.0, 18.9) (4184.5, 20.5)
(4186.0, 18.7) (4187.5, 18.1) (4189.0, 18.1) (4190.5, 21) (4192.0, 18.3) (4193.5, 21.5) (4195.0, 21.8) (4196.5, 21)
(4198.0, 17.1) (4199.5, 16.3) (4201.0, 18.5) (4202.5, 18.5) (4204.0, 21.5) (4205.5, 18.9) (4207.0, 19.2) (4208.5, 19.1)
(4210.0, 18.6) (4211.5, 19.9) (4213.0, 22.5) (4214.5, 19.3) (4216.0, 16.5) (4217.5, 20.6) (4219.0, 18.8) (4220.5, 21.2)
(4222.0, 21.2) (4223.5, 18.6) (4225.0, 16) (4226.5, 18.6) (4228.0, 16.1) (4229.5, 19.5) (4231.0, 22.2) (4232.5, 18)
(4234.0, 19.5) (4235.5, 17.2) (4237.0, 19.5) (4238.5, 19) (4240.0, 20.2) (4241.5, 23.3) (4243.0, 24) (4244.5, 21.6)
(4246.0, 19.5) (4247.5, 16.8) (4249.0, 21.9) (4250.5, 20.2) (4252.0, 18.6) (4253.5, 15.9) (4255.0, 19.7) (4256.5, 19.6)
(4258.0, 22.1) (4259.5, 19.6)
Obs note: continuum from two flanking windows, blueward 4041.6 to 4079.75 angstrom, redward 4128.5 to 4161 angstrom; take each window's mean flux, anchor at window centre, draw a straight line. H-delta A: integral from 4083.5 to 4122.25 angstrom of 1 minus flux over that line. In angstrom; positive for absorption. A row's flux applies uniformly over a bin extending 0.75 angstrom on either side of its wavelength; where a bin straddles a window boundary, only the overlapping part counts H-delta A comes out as 2.7 angstrom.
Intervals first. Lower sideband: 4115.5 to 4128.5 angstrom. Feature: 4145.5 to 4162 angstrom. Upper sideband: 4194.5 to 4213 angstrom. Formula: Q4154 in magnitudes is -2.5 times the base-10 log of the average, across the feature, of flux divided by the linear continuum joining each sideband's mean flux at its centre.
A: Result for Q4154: 0.01 mag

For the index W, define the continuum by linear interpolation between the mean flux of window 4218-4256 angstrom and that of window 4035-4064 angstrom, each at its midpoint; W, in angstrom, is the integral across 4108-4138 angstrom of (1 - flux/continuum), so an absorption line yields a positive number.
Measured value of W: 1.3 angstrom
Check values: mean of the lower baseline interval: 19.6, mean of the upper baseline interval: 19.5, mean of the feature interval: 18.8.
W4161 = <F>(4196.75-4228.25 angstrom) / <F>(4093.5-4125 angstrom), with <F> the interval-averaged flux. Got 1.08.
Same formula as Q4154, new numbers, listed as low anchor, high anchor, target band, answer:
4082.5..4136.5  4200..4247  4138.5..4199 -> -0.02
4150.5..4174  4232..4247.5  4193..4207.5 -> 0.02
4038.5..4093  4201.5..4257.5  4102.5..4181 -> 0.03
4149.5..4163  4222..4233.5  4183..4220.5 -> -0.04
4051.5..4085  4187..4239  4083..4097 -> 0.08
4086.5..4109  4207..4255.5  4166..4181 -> -0.04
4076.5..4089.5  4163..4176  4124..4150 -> 0.03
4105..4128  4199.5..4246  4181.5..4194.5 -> -0.01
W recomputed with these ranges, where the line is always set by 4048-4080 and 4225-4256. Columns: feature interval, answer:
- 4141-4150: 0.5 angstrom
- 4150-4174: 0.2 angstrom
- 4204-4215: -0.1 angstrom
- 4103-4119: 1.1 angstrom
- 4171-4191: 0.5 angstrom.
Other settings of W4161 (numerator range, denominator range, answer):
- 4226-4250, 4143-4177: 1.04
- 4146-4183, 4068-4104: 1.06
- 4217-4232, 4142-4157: 1.06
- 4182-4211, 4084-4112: 1.10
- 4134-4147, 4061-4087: 1.04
